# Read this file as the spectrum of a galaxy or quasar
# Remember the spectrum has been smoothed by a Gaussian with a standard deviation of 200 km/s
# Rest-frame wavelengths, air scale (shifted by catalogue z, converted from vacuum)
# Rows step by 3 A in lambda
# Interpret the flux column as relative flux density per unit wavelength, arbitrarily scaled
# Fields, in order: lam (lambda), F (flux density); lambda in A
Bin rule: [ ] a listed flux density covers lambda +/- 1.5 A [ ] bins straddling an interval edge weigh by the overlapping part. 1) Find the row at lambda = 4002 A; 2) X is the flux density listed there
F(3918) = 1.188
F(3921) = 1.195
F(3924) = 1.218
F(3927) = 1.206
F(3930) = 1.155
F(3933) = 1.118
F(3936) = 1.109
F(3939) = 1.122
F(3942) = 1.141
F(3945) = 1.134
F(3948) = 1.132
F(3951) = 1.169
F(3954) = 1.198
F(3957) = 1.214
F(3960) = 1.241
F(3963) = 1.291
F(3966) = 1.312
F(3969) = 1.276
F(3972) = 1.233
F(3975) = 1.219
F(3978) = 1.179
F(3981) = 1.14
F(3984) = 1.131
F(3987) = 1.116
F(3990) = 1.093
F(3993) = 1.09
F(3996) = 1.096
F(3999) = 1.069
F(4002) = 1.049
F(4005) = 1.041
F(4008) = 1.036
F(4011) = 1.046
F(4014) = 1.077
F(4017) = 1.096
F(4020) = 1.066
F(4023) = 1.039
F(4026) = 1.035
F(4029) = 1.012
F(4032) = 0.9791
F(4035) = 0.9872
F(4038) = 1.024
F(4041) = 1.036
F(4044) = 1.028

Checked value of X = 1.049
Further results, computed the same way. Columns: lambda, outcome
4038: 1.024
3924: 1.218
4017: 1.096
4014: 1.077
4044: 1.028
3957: 1.214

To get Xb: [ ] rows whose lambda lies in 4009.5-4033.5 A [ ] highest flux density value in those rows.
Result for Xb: 1.096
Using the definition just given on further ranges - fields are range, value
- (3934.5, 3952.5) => 1.169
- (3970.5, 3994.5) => 1.233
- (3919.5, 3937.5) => 1.218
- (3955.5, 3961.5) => 1.241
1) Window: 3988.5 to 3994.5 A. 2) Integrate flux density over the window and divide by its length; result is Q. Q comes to 1.09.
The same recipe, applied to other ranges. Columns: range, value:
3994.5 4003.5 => 1.07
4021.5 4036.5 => 1.01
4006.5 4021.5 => 1.06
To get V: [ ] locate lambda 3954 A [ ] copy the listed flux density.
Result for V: 1.198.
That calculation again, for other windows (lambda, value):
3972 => 1.233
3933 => 1.118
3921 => 1.195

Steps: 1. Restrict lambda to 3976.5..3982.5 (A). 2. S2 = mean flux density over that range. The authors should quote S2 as 1.16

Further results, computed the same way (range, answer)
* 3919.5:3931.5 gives 1.19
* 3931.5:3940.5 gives 1.12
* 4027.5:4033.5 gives 0.996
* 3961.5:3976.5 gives 1.27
